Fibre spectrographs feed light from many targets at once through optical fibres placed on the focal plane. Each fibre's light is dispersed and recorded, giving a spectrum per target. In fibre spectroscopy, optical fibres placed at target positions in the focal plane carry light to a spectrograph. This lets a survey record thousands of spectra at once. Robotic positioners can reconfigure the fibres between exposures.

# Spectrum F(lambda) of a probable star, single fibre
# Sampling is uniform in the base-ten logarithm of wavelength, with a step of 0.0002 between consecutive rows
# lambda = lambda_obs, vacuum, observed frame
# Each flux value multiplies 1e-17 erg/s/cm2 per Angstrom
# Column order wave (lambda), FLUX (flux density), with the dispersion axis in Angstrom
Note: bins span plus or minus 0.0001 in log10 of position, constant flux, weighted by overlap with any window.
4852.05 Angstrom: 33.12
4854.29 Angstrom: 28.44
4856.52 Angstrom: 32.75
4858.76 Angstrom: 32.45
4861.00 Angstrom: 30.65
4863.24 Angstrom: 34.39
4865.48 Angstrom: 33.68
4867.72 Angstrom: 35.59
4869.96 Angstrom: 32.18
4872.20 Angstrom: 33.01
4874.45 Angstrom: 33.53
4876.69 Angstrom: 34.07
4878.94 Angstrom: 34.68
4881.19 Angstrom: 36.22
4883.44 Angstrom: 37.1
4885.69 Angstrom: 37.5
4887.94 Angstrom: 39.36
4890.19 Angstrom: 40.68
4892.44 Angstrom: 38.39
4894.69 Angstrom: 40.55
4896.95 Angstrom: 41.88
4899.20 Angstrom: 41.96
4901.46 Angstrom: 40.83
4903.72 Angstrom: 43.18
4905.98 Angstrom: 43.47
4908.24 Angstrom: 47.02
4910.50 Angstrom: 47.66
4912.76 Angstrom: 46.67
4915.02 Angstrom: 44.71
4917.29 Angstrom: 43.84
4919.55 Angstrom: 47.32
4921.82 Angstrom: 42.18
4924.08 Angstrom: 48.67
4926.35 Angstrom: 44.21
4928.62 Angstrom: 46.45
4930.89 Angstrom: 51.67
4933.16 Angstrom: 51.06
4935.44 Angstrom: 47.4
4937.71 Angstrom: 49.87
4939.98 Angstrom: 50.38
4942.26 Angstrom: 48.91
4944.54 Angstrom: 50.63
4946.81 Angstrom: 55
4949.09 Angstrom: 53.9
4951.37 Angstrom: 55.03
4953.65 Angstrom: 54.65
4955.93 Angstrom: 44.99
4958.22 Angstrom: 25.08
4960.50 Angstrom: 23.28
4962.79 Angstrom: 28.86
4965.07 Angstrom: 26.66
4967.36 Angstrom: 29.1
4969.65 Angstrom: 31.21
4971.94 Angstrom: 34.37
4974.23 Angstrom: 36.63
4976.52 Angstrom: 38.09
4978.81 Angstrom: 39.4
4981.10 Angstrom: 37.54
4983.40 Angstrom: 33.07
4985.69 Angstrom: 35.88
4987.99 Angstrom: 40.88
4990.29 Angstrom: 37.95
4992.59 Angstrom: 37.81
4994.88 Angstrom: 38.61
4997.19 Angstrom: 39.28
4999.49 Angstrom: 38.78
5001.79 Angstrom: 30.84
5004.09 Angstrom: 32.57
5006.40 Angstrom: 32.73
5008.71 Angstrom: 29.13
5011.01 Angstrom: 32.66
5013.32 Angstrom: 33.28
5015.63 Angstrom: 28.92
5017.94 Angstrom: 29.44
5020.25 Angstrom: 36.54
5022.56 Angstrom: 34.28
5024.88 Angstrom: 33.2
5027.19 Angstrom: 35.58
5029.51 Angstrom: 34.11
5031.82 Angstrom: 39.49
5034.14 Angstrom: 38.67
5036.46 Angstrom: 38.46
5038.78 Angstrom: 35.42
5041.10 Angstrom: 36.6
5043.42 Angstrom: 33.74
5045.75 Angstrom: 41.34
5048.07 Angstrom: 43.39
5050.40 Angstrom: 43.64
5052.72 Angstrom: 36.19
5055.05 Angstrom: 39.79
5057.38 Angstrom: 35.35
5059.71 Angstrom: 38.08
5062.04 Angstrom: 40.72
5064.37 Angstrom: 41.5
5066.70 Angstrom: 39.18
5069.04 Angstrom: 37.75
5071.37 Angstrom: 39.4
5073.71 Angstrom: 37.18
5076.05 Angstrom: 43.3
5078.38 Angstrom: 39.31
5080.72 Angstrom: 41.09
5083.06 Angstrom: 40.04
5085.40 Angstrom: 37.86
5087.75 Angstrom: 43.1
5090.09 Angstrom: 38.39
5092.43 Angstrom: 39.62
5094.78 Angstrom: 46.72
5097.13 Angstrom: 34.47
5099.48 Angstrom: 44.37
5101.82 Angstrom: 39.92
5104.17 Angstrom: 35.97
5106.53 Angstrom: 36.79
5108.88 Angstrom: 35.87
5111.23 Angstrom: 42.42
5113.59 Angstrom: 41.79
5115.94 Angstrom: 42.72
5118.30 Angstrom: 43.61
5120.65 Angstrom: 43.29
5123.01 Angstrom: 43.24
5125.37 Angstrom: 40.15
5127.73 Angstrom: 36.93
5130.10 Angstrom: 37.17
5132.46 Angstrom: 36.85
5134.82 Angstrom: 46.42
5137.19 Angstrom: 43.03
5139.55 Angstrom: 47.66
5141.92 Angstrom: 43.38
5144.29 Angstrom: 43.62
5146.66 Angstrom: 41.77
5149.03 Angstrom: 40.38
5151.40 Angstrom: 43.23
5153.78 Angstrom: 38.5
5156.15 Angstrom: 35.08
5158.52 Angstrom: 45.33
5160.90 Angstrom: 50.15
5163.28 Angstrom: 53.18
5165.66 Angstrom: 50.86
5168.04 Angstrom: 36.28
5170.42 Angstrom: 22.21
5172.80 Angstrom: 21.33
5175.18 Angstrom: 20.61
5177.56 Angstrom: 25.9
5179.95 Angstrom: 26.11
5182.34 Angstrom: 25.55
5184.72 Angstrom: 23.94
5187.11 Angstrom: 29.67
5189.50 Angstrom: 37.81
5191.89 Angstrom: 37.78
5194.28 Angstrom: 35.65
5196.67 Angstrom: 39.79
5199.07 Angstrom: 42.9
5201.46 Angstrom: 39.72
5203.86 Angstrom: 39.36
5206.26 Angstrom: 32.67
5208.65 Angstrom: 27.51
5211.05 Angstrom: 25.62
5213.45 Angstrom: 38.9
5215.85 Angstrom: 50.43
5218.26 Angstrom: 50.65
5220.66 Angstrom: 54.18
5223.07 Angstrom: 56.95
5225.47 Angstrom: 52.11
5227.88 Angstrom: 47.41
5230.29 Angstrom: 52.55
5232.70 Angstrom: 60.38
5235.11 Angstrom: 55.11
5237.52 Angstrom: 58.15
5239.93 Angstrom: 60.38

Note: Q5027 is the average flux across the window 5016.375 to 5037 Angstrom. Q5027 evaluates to 35.3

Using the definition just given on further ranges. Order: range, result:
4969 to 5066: 36.4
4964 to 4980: 33.7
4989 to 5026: 34.1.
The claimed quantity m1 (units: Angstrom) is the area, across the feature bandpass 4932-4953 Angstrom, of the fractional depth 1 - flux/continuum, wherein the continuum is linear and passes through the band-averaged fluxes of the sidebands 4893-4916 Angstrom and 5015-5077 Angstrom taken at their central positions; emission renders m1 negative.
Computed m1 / -4.7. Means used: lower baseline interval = 43.7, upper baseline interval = 37.5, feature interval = 51.4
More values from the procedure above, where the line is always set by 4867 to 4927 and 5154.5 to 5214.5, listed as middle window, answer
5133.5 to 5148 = -3.6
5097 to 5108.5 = -0.7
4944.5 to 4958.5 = -3.6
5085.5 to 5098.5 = -1.3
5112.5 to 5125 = -2.4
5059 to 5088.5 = -2.4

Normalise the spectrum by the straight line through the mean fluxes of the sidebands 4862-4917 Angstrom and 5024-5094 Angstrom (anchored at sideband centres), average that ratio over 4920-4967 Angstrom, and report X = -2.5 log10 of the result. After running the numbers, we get -0.147 mag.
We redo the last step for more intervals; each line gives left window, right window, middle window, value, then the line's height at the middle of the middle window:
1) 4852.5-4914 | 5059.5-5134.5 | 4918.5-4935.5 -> -0.23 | 38.2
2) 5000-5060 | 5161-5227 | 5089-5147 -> -0.13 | 36.4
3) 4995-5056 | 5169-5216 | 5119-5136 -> -0.22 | 33.3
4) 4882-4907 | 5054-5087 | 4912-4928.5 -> -0.13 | 40.2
